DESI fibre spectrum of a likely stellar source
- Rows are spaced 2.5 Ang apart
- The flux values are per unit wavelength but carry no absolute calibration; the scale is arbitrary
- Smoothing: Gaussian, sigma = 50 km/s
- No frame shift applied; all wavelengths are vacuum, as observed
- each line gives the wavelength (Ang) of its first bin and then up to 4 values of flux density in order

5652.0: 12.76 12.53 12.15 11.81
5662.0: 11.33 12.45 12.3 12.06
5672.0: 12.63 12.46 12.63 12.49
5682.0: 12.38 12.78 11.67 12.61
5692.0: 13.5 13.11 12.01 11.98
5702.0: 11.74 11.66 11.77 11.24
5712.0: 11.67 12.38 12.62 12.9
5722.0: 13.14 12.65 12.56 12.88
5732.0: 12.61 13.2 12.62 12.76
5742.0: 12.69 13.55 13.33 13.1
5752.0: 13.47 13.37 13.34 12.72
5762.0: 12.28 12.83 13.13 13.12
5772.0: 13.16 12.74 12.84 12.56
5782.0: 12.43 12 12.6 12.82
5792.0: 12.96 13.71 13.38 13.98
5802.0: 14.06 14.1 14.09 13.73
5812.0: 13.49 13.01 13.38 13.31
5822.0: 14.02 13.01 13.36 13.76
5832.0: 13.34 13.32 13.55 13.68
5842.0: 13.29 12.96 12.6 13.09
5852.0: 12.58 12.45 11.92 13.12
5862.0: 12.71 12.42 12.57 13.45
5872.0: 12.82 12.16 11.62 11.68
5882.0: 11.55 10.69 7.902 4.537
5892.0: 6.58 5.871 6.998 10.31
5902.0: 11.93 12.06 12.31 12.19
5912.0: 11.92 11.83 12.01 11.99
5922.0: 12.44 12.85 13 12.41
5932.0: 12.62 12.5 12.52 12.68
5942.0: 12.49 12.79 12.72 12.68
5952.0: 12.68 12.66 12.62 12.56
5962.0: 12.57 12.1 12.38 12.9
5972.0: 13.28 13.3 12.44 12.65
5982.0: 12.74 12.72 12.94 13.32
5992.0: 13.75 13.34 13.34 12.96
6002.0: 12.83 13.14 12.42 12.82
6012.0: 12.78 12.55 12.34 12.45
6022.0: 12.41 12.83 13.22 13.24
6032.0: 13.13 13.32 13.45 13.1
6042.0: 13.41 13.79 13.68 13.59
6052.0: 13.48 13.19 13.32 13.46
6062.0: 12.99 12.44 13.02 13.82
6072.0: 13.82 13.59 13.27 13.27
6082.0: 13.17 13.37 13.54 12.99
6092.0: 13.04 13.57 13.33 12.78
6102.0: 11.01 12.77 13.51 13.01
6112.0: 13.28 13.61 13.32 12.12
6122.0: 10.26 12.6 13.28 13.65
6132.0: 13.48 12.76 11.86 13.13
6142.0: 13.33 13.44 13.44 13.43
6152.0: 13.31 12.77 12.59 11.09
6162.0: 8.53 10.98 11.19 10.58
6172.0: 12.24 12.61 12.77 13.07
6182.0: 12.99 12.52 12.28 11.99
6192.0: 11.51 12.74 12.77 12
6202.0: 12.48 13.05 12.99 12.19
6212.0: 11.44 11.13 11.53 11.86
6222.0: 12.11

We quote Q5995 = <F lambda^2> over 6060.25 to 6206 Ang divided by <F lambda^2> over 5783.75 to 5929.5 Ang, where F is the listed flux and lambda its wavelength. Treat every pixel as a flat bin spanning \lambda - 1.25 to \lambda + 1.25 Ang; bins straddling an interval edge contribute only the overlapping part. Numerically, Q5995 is 1.1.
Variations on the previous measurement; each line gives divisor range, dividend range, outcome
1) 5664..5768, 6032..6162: 1.18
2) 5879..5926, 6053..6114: 1.34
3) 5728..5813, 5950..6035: 1.06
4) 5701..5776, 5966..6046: 1.12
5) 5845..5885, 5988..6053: 1.12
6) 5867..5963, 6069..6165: 1.19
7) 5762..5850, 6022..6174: 1.07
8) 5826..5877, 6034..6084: 1.11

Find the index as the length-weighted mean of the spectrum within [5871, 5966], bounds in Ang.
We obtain 11.5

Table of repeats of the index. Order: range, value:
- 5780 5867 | 13.2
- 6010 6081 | 13.2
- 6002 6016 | 12.7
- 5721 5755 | 13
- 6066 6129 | 13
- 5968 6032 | 12.9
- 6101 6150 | 12.9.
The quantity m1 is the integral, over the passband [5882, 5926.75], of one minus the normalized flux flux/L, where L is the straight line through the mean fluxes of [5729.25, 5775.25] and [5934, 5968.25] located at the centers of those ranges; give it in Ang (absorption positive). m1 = 8.2 Ang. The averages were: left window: 13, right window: 12.6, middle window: 10.4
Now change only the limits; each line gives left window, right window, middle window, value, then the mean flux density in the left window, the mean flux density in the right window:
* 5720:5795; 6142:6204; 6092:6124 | -1.0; 12.9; 12.3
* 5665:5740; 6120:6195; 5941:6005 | -2.4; 12.4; 12.3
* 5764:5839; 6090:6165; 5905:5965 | 2.6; 13.3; 12.7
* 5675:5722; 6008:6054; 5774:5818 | -2.4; 12.3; 13.1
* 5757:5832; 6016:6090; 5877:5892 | 4.5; 13.2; 13.2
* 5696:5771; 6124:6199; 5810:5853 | -2.4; 12.6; 12.4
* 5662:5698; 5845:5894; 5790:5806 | -2.6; 12.5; 11.3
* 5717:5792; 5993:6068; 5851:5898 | 8.1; 12.9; 13.1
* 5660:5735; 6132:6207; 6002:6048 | -2.4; 12.4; 12.4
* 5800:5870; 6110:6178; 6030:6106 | -3.6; 13.2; 12.4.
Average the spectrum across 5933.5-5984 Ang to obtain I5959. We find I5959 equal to 12.7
